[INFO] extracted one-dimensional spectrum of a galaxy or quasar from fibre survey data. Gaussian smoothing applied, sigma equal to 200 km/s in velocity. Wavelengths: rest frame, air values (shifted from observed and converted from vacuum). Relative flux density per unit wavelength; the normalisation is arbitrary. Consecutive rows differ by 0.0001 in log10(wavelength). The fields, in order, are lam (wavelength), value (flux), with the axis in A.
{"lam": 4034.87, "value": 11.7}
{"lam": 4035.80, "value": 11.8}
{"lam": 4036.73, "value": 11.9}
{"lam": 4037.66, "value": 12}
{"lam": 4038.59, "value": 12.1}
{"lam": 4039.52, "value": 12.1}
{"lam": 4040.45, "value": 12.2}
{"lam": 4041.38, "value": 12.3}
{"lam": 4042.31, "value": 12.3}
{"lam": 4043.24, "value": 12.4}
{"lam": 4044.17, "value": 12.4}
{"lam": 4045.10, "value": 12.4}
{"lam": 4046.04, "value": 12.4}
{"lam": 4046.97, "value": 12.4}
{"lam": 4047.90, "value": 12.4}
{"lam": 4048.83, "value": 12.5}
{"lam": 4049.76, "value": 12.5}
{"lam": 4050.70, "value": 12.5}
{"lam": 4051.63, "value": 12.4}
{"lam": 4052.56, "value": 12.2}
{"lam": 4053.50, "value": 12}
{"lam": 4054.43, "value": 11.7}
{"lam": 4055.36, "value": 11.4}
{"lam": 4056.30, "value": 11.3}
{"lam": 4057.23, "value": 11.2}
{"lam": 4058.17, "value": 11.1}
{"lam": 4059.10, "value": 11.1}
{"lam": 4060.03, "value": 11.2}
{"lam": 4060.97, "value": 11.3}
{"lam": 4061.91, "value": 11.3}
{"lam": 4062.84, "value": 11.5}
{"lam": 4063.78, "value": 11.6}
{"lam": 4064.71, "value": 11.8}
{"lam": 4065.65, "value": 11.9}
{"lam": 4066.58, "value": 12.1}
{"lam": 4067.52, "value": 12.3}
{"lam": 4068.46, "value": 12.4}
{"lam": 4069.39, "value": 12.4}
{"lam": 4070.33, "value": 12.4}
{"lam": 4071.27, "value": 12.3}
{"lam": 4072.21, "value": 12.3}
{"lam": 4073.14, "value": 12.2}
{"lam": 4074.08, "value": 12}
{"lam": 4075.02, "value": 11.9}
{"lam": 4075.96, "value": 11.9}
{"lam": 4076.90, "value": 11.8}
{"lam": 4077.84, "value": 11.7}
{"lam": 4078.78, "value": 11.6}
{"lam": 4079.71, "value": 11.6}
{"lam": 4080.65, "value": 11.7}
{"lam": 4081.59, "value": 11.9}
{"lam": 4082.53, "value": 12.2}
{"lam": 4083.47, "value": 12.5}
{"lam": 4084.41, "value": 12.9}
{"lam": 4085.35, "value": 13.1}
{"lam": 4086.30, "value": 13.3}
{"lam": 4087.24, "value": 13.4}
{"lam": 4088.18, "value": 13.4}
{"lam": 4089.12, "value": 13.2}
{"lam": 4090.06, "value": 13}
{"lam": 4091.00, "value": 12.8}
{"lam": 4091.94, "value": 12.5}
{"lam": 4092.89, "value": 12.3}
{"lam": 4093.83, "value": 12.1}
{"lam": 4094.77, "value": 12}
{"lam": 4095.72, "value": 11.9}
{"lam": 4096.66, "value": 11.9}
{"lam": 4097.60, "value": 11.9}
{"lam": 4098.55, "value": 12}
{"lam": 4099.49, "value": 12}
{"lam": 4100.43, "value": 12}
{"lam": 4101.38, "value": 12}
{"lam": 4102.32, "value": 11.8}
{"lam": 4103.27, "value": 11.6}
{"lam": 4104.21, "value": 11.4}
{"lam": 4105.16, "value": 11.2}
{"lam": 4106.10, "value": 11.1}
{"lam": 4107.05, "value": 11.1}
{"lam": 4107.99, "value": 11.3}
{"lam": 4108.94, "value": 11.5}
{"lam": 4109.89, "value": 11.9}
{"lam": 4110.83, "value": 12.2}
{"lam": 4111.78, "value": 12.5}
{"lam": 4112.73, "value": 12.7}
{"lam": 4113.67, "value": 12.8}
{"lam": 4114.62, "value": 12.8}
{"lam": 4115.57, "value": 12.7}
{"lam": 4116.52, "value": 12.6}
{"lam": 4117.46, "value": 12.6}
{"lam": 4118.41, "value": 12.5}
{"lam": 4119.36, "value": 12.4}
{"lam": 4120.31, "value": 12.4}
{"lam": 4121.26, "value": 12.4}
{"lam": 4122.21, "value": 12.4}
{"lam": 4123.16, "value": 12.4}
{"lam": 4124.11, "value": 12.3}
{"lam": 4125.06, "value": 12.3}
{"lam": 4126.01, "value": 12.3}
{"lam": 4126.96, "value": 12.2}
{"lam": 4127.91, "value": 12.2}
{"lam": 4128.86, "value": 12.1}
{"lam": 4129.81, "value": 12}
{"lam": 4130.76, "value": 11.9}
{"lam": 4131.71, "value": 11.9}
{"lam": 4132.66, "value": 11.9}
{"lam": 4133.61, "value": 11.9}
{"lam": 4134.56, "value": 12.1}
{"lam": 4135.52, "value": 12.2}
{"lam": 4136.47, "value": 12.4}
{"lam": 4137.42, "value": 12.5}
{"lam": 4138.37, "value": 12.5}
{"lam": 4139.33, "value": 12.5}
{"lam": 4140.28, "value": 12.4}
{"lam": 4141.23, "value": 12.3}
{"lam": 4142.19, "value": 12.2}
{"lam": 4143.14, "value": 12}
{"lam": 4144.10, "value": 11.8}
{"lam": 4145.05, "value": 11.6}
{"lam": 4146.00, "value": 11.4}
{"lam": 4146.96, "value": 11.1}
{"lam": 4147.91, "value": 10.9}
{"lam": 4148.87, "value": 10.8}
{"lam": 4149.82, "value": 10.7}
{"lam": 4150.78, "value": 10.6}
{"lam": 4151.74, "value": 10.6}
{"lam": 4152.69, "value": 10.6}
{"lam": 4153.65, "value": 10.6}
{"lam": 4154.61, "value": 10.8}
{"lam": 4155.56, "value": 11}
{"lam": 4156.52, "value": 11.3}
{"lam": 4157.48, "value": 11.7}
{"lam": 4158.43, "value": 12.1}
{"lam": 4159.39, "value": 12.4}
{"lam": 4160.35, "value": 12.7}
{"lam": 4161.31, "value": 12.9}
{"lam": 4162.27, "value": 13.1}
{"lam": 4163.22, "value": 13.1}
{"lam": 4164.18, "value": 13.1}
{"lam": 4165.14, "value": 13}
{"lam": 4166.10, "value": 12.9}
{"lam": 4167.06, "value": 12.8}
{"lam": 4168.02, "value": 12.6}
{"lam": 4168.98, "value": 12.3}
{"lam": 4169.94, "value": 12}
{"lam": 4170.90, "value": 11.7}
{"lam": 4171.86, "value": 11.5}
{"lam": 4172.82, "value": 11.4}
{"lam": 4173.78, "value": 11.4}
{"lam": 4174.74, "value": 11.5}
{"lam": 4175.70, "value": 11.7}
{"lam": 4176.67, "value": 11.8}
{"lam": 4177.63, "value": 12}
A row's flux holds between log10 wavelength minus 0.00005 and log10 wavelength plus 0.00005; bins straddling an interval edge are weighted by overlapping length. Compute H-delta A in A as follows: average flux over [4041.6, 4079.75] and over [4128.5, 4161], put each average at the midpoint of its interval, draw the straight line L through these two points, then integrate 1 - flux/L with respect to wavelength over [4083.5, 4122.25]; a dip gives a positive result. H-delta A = -1.5 A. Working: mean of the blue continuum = 12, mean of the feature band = 12.3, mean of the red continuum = 11.7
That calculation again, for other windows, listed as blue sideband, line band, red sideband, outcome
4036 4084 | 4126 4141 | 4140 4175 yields -0.42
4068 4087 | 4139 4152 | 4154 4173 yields 0.77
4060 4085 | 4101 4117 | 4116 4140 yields 0.29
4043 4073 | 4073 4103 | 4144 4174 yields -0.88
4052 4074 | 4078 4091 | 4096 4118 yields -0.76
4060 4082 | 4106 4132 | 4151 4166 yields -0.65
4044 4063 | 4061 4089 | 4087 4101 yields -0.07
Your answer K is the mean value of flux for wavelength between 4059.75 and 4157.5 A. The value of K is 12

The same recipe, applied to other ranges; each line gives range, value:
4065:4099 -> 12.3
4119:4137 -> 12.2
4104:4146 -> 12.1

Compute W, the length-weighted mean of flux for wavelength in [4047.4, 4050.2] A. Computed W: 12.5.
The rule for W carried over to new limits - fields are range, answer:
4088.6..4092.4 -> 12.9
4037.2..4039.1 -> 12.1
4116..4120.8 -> 12.5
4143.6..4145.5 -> 11.7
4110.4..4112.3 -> 12.3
